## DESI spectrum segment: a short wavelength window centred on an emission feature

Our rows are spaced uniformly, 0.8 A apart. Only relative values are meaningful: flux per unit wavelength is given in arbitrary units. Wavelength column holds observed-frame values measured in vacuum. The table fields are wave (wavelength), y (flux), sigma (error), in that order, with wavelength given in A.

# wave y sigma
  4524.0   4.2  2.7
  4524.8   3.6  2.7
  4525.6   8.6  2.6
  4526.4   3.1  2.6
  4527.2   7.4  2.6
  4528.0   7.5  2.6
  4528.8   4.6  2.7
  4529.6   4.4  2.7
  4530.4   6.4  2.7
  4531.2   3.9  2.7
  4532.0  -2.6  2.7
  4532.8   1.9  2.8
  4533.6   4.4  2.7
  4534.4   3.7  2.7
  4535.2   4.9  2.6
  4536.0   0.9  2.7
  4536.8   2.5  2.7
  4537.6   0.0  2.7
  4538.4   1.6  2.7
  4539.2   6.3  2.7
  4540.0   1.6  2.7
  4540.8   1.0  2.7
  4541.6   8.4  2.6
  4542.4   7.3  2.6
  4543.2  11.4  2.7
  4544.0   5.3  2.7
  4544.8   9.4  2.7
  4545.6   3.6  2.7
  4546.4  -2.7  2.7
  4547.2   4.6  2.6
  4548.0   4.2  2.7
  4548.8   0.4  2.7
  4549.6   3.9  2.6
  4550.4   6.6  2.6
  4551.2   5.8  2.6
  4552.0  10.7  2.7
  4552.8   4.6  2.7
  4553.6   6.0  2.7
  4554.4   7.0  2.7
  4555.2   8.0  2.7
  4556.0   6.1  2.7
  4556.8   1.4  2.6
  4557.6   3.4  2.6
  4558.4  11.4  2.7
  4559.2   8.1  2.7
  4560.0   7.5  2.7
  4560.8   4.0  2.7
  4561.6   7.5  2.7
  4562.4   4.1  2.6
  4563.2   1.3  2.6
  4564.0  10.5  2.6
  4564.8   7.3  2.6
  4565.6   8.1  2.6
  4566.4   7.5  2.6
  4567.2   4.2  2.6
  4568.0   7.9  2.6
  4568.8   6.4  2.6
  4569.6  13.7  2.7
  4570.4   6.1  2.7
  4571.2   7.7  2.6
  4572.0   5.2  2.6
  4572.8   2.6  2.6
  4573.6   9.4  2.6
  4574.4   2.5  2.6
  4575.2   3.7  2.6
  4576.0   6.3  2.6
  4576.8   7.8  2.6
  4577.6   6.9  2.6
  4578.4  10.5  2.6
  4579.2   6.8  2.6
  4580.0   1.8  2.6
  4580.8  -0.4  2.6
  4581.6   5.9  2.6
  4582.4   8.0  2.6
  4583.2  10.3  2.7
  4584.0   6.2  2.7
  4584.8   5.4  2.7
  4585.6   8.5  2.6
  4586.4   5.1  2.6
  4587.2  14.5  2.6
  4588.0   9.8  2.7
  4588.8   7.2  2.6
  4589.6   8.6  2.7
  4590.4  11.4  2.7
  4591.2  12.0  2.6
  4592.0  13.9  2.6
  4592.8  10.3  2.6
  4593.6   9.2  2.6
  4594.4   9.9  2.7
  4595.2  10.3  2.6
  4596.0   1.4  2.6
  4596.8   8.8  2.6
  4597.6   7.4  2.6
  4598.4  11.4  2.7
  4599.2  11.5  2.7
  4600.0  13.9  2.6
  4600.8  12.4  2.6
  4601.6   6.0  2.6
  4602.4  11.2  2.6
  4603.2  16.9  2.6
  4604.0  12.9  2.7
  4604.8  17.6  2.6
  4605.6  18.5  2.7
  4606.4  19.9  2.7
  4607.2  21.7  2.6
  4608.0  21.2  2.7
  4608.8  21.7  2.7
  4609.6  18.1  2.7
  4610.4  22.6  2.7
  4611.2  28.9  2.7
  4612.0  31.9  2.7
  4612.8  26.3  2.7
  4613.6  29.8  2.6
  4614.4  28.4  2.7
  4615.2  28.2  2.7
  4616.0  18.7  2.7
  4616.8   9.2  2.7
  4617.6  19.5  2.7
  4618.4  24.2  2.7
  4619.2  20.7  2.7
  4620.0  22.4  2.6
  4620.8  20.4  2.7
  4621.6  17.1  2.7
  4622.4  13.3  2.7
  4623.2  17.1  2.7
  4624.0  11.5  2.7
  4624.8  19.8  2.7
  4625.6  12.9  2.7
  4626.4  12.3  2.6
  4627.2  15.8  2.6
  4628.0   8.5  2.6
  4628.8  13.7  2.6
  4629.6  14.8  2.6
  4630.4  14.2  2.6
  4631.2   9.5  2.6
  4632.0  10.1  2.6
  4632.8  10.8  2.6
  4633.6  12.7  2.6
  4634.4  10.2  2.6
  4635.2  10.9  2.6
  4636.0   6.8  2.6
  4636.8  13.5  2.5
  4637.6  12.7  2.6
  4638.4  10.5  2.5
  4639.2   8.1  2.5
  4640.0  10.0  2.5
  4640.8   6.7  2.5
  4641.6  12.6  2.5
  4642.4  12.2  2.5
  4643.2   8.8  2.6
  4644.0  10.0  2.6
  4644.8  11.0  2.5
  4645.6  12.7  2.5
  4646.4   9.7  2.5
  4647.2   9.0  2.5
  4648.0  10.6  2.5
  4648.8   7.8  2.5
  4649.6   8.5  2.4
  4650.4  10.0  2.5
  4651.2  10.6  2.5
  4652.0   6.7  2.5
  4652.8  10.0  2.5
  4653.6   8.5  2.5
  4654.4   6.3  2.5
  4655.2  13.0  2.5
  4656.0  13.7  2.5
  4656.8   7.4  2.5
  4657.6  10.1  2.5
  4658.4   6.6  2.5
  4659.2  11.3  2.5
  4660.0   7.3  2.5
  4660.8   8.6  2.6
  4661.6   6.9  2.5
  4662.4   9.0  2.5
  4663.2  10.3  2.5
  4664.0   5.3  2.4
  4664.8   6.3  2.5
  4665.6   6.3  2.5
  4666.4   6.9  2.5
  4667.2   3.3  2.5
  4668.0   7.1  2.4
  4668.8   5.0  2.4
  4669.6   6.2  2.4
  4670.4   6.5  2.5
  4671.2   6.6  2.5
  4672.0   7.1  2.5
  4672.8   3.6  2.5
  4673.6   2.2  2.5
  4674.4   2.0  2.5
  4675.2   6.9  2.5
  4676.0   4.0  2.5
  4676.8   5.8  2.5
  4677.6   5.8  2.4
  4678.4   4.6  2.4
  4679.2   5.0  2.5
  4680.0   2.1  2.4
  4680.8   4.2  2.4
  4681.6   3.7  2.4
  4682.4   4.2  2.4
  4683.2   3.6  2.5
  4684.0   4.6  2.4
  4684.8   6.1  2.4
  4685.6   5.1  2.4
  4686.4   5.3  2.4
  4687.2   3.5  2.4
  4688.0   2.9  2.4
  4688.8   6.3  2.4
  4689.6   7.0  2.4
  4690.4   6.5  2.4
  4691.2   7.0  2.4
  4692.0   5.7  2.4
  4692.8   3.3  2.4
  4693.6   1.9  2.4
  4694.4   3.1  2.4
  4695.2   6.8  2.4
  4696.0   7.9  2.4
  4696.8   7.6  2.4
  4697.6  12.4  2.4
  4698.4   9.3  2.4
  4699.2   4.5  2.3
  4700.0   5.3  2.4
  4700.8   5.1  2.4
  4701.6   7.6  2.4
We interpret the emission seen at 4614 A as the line Lyman alpha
